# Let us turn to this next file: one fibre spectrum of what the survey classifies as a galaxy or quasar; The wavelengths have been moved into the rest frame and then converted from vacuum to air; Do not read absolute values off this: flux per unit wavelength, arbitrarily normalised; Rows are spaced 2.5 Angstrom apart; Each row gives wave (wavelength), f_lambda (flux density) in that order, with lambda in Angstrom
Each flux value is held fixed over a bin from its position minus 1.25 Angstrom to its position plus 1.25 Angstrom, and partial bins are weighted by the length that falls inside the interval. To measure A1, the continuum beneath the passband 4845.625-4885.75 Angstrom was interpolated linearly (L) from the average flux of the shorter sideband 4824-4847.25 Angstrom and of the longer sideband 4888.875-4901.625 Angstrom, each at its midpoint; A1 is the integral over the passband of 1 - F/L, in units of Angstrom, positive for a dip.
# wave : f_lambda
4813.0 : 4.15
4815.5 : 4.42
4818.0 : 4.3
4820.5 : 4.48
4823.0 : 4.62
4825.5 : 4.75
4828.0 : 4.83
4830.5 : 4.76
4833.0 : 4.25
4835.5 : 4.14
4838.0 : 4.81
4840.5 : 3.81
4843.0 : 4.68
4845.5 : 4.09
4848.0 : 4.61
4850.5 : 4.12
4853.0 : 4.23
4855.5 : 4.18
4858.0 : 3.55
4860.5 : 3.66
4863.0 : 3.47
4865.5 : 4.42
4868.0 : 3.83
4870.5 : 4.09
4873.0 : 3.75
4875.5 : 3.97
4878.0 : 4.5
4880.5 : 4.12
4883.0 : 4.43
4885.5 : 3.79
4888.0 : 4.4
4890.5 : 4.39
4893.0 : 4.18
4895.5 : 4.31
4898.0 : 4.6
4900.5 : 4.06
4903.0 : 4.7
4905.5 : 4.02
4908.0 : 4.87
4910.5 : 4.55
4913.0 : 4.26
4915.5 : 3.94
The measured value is 3.1 Angstrom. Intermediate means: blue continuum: 4.46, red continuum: 4.31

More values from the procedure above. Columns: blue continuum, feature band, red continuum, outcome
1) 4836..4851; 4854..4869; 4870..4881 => 1.22 Angstrom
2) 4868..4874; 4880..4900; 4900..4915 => -0.52 Angstrom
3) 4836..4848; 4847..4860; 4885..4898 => 0.72 Angstrom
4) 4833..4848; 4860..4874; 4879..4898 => 1.32 Angstrom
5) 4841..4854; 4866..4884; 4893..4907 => 0.91 Angstrom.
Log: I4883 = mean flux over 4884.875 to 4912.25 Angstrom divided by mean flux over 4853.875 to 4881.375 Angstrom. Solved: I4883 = 1.10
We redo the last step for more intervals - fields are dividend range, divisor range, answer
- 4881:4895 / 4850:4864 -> 1.10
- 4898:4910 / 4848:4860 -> 1.09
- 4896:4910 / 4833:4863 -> 1.07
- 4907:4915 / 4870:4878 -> 1.12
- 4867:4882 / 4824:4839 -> 0.88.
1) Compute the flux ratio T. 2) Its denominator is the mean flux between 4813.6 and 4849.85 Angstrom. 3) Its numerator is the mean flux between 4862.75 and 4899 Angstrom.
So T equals 0.93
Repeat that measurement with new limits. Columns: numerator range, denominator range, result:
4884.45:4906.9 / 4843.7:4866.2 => 1.06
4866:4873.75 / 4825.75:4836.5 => 0.87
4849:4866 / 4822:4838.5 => 0.86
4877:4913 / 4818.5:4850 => 0.97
